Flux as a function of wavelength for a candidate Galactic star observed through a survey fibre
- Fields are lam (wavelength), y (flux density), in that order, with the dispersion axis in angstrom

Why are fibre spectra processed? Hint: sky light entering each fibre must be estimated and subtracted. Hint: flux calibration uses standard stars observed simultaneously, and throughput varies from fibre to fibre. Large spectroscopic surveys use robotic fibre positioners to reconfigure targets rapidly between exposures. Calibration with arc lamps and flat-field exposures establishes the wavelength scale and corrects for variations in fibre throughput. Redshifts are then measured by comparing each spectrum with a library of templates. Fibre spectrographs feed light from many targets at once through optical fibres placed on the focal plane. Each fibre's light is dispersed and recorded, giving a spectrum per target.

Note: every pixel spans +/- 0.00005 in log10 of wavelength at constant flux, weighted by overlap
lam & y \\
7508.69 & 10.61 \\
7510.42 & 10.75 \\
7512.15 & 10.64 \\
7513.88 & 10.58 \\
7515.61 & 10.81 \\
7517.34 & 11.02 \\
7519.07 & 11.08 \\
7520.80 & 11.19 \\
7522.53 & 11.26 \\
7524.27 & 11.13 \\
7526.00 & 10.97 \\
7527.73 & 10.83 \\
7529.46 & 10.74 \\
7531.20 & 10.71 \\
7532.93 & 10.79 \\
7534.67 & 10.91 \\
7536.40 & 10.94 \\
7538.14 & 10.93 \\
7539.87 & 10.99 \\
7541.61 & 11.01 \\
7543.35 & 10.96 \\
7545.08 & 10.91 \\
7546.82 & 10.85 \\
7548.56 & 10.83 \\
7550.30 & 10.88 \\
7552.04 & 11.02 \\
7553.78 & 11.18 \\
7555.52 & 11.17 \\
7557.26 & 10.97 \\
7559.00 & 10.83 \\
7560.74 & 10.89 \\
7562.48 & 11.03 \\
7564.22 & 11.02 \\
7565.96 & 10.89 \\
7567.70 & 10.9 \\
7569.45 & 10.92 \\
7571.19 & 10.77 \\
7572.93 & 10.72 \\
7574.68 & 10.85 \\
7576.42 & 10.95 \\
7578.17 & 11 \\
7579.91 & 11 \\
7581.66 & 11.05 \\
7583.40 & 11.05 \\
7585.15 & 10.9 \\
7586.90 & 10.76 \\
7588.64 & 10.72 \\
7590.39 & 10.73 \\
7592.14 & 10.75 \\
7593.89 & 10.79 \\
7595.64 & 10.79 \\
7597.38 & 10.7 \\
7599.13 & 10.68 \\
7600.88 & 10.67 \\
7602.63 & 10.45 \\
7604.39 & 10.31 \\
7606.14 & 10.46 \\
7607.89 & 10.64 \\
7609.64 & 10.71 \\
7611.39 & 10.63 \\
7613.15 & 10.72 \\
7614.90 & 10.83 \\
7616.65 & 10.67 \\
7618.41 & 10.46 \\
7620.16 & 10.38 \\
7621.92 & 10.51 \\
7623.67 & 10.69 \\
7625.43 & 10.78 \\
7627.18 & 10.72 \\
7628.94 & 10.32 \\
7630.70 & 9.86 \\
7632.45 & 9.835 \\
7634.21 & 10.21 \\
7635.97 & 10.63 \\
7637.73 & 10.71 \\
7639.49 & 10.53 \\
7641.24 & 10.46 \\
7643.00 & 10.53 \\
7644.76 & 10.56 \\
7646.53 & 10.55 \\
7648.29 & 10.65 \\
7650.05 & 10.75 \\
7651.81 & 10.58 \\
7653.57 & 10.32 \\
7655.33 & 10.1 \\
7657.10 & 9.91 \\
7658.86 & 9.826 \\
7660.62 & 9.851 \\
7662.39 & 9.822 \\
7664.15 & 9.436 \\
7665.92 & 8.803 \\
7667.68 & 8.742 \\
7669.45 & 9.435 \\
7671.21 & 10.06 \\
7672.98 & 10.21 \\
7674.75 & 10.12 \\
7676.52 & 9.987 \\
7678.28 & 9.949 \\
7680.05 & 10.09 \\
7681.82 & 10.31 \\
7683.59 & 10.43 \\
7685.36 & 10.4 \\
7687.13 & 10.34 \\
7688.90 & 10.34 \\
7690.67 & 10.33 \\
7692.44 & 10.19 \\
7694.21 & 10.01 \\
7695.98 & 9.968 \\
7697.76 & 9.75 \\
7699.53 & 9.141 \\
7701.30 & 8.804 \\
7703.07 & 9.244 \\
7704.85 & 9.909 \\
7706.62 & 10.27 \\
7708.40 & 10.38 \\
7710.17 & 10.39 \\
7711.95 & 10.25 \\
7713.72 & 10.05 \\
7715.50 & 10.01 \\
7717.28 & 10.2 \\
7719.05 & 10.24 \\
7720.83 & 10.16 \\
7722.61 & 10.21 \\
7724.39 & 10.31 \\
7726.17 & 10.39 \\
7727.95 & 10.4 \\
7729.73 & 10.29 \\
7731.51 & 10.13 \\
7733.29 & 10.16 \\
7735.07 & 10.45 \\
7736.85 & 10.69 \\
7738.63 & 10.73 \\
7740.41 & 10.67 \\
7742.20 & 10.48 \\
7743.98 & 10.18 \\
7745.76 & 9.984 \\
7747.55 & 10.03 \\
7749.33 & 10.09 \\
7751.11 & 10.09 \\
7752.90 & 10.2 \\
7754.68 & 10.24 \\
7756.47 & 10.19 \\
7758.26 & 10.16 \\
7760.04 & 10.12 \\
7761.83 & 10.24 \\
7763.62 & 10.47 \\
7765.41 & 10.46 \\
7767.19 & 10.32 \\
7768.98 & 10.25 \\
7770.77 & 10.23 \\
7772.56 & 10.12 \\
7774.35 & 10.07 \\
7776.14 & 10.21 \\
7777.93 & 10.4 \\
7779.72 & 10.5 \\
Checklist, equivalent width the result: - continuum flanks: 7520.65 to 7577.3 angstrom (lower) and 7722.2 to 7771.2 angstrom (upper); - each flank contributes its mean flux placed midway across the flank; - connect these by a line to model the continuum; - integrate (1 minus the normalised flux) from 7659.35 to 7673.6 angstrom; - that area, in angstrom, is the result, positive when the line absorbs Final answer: 1.4 angstrom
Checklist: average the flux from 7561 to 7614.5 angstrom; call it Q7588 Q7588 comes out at 10.8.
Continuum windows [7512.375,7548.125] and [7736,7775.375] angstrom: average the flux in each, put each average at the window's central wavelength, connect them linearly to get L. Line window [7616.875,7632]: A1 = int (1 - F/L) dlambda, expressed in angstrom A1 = 0.3 angstrom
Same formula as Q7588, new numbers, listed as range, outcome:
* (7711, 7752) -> 10.3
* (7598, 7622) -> 10.6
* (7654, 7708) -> 9.87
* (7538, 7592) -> 10.9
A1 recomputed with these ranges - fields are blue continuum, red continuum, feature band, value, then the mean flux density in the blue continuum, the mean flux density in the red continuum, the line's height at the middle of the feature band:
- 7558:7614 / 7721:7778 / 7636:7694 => 2.2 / 10.8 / 10.3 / 10.5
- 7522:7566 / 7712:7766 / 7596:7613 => 0.2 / 10.9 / 10.3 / 10.7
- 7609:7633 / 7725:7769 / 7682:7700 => 0.5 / 10.5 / 10.3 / 10.4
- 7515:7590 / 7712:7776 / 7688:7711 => 1.1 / 10.9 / 10.3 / 10.4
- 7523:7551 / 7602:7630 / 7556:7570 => -0.2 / 10.9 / 10.6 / 10.8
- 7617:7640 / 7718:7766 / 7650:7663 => 0.4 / 10.4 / 10.3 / 10.4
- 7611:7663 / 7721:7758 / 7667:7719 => 1.8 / 10.4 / 10.3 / 10.3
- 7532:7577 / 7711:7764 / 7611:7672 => 2.1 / 10.9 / 10.3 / 10.6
